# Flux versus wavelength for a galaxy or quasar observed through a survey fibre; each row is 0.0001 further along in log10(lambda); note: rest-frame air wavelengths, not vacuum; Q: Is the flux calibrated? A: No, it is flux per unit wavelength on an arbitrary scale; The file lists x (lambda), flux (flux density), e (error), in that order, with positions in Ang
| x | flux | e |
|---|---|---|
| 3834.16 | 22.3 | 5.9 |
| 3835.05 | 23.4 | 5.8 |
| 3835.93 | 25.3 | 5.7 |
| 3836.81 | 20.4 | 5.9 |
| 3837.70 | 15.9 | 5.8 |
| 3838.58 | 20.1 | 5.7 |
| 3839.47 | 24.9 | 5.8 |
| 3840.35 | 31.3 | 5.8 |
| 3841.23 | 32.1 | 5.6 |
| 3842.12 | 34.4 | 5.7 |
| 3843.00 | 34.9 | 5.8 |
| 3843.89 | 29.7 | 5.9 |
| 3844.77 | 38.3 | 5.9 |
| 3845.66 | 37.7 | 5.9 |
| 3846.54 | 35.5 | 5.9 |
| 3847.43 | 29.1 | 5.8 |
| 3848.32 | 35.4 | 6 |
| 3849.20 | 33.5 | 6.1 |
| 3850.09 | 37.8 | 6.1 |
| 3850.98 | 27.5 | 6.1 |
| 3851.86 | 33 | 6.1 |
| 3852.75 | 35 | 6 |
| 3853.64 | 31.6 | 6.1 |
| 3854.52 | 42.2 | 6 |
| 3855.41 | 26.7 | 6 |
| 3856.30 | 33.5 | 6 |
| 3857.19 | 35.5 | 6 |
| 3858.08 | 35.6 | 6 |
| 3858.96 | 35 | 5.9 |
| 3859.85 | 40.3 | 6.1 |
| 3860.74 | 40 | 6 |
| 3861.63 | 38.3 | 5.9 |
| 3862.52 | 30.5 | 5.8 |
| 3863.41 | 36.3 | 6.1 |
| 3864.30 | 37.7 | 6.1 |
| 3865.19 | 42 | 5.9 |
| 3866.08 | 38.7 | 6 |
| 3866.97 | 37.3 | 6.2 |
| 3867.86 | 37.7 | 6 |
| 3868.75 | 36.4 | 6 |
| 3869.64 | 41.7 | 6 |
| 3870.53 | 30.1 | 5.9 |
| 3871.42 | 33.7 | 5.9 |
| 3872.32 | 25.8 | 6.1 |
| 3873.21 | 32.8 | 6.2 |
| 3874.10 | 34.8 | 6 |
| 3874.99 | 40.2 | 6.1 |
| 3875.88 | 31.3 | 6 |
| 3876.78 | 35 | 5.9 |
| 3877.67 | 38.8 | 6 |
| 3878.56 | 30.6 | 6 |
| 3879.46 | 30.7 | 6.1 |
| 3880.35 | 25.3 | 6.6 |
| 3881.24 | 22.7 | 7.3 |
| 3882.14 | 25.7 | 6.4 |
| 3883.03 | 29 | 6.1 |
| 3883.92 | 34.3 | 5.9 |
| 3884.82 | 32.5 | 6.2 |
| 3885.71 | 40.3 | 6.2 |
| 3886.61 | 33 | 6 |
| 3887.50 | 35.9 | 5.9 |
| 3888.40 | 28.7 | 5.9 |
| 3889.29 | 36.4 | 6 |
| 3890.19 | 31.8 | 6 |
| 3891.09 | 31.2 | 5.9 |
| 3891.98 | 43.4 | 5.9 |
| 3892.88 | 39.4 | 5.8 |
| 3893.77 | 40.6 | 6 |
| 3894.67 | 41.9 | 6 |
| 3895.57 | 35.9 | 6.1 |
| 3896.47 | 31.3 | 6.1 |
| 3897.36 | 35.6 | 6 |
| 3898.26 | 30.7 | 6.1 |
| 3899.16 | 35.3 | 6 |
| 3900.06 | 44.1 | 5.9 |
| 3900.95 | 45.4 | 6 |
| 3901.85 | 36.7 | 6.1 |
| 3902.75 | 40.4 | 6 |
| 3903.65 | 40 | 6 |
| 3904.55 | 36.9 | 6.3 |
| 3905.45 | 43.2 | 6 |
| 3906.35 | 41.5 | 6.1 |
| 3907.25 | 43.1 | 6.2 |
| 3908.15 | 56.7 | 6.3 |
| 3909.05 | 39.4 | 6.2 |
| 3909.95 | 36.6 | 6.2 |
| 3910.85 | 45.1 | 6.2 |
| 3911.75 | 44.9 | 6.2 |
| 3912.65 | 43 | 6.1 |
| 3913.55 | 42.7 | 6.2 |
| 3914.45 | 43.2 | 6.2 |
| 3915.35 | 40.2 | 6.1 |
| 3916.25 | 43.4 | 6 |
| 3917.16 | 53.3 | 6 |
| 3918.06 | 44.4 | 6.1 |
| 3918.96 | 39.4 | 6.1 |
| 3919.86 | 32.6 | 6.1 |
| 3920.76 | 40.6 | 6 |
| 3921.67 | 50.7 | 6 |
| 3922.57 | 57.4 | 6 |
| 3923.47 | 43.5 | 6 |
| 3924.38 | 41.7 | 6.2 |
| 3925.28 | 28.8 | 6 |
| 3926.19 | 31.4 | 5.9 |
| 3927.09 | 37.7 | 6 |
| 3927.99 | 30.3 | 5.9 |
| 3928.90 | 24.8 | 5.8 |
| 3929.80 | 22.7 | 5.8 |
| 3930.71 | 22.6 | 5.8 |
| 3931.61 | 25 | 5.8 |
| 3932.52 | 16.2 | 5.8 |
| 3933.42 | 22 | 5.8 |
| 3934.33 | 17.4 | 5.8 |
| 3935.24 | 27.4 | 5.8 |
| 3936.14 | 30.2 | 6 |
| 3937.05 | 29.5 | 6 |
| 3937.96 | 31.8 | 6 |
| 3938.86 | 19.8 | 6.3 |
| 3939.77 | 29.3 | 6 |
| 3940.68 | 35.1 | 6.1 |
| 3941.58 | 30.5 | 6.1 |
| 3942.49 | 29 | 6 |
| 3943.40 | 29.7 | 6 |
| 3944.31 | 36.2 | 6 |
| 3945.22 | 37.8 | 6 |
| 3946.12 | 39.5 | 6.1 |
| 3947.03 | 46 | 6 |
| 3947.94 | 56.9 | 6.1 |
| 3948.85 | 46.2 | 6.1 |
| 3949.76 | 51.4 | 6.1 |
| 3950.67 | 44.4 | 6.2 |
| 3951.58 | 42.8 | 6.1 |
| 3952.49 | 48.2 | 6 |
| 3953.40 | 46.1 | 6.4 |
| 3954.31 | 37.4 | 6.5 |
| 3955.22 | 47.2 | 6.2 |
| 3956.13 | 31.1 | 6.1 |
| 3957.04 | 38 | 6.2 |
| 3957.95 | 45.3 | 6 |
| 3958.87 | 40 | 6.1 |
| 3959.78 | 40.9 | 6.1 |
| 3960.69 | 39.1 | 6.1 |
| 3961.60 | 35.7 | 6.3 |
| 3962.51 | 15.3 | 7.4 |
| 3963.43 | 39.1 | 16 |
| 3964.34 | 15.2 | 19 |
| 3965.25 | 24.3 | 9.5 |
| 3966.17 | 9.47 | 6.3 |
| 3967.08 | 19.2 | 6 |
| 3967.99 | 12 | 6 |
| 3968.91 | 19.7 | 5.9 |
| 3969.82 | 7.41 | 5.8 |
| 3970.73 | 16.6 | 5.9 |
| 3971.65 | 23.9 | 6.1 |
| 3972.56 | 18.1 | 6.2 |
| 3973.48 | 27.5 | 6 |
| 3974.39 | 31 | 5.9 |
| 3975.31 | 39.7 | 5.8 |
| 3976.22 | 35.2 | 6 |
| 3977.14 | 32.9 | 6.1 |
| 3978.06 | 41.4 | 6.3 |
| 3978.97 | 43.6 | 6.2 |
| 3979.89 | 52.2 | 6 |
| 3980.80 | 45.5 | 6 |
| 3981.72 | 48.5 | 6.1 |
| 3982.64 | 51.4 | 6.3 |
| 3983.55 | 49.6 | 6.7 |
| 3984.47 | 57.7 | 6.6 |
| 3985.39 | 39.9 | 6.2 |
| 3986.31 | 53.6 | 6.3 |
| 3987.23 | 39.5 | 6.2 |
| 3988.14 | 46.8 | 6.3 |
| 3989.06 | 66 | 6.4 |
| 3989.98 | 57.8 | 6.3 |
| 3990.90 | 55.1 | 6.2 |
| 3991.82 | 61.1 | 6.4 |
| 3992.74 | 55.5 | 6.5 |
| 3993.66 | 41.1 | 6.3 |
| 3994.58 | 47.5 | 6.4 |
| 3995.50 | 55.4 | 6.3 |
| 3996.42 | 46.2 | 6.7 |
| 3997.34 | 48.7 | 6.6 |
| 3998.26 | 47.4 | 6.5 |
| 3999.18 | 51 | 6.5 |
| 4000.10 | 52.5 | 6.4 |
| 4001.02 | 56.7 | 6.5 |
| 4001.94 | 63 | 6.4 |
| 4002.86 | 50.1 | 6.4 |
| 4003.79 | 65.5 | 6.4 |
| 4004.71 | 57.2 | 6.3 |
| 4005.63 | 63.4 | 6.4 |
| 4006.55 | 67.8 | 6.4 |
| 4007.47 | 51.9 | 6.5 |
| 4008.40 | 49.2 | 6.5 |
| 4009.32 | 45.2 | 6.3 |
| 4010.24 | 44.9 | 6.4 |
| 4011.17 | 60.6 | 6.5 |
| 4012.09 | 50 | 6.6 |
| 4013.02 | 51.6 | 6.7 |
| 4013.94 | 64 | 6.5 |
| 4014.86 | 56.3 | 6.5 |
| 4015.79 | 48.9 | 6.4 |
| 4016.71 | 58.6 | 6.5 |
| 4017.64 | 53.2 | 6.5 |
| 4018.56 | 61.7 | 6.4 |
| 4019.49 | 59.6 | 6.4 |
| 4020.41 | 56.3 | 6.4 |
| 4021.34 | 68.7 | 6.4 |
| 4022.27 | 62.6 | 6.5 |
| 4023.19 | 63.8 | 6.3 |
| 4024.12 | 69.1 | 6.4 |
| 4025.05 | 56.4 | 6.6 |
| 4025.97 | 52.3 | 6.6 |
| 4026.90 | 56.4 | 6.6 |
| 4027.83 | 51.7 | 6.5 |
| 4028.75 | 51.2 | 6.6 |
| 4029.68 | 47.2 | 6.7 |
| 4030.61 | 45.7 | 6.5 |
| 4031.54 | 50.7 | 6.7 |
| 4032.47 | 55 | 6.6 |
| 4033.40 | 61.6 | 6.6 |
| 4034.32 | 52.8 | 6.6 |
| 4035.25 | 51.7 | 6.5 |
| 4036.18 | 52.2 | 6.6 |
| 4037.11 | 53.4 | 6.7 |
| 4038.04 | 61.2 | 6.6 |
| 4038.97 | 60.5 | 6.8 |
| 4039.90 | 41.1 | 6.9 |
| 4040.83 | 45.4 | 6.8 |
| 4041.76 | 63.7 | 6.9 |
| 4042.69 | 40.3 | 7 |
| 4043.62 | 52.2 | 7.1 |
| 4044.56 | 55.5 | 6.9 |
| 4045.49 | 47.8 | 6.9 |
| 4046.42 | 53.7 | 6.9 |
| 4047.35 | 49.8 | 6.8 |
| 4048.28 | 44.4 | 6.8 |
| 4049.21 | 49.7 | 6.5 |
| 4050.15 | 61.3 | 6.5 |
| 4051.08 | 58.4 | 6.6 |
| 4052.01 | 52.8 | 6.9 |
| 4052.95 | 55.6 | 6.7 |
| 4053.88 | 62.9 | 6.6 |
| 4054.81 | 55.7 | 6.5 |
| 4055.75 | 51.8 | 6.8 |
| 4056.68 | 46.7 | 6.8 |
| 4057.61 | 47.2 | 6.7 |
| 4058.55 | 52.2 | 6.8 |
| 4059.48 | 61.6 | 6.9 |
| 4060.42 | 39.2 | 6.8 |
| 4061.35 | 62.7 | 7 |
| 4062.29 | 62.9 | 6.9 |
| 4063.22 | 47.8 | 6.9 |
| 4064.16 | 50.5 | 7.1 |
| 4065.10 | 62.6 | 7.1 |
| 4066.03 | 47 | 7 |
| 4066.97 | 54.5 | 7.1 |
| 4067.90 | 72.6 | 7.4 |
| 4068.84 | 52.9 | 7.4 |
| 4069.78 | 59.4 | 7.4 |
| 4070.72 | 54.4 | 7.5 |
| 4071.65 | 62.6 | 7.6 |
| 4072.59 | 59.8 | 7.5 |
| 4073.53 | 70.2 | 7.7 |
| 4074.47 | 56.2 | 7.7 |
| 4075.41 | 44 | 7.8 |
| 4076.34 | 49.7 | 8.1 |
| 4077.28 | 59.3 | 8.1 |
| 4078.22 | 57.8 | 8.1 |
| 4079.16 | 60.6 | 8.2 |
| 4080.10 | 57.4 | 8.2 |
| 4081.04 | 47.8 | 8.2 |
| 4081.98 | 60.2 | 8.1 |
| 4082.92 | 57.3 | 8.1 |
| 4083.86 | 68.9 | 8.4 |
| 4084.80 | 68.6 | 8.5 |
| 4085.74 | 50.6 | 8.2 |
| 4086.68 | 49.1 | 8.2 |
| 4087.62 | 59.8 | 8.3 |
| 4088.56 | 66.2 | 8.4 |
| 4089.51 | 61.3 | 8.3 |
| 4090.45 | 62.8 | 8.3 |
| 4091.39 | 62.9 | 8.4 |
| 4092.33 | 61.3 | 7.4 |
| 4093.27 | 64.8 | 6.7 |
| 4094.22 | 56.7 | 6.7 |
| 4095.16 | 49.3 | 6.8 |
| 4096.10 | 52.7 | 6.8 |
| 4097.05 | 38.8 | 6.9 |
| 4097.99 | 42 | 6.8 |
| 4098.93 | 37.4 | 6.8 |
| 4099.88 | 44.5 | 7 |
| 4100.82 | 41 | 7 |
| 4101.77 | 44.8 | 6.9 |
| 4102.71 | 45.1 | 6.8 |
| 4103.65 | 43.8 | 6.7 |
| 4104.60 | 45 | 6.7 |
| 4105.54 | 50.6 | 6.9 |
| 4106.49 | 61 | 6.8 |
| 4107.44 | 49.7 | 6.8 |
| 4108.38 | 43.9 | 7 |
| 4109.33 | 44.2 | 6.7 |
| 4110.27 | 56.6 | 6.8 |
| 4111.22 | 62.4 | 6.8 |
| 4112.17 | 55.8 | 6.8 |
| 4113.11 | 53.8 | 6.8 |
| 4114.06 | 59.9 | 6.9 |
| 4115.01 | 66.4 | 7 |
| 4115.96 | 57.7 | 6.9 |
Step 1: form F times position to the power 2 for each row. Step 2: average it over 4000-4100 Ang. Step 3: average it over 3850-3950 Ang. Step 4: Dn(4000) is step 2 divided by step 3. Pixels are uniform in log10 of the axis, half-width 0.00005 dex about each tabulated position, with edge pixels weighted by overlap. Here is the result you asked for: 1.7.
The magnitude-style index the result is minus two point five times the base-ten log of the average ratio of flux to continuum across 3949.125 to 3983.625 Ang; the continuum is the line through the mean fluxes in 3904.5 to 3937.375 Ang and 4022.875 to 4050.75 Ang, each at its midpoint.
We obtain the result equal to 0.25 mag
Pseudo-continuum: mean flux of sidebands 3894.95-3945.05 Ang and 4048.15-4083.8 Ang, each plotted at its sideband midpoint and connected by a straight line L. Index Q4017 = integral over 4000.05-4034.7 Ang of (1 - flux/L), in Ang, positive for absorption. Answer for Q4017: -4.9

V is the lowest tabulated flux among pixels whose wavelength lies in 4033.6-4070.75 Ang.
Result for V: 39.2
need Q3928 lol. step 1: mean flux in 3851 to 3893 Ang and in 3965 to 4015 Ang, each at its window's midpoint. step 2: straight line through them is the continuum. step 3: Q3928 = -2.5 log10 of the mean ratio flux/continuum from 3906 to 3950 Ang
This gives 0.07 mag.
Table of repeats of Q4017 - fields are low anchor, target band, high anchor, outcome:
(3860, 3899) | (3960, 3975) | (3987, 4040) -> 7.9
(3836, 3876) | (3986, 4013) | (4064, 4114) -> -4.0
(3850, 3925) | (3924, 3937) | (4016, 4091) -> 4.7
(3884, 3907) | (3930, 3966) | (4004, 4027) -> 9.4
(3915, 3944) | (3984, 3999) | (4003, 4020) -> -0.3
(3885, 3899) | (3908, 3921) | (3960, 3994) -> -2.4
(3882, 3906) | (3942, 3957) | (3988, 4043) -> 1.0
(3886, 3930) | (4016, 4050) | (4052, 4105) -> -2.6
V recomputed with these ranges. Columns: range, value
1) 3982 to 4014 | 39.5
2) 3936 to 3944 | 19.8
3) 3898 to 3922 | 30.7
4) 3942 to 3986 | 7.41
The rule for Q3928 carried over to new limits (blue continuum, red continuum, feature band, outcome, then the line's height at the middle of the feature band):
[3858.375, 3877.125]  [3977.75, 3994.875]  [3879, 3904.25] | 0.118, 38.9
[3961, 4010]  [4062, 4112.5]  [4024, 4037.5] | -0.121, 47.8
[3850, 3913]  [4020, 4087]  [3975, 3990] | 0.012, 47.4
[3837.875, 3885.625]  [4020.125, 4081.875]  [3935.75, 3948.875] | 0.222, 42.6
